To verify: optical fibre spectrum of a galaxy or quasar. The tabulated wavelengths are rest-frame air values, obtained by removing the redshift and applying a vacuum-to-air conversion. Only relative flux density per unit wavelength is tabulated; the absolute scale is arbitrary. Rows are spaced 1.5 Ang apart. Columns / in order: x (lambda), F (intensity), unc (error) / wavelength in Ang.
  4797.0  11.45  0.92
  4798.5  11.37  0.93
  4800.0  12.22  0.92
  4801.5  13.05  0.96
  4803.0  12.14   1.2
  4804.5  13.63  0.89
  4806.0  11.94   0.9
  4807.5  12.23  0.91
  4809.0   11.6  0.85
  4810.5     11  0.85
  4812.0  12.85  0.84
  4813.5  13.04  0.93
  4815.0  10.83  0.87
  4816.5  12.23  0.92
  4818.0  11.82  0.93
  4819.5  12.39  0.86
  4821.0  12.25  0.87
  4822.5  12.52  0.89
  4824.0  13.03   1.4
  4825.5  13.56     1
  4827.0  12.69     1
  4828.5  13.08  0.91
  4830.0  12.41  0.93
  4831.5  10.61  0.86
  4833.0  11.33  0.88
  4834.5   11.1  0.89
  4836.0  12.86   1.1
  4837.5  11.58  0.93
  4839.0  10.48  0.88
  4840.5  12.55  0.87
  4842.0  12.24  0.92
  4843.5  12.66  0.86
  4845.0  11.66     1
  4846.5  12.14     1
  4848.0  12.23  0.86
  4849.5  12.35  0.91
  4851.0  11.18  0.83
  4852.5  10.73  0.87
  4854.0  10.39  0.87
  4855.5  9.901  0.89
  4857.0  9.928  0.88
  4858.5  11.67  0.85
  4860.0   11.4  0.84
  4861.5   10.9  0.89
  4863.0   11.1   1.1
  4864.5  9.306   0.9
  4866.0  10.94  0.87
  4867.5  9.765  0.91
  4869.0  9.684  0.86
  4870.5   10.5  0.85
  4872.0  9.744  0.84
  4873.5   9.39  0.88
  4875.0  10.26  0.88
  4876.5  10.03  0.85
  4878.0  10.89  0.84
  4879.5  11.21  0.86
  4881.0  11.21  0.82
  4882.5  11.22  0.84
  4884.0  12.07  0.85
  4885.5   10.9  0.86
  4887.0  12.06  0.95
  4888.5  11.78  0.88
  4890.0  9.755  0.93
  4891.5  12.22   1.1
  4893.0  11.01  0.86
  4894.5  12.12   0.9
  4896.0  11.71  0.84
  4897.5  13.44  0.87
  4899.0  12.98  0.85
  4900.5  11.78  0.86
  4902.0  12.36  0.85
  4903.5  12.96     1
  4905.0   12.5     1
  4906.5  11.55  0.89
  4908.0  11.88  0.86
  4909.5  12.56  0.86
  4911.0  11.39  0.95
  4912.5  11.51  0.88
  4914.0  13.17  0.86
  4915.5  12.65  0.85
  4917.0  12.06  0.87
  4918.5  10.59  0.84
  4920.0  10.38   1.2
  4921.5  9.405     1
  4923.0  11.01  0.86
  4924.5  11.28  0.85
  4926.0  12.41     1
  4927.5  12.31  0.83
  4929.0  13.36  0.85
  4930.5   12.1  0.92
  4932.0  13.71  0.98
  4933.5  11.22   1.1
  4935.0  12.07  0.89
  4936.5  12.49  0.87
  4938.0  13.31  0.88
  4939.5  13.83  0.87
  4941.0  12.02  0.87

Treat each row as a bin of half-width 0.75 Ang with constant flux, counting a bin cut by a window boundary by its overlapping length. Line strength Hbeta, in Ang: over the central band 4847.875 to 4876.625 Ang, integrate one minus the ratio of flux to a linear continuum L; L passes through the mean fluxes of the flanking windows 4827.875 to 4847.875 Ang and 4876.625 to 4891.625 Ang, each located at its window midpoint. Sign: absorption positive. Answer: 2.5 Ang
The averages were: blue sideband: 11.9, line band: 10.5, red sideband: 11.2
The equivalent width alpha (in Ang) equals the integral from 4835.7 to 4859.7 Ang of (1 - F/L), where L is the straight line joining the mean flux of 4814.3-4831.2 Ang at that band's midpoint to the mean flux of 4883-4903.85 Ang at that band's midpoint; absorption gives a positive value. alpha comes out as 1.4 Ang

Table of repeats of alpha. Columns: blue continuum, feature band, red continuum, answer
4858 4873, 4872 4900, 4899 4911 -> 0.2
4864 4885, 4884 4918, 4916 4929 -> -3.3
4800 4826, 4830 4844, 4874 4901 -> 0.4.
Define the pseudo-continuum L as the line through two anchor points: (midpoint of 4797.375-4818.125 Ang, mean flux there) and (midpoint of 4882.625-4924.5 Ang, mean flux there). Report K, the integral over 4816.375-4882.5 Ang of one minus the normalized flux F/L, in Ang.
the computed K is 3.4 Ang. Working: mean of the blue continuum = 12.1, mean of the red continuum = 11.8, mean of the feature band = 11.4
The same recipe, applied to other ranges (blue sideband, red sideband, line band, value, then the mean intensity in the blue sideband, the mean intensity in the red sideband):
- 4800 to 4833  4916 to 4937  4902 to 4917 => -0.5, 12.3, 11.7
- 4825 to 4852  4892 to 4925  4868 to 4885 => 1.9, 12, 11.8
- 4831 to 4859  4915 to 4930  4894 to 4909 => -1.1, 11.5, 11.5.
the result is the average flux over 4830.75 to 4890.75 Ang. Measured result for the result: 11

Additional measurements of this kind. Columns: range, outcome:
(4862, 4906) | 11.2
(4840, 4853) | 12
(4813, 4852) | 12.1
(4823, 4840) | 12.1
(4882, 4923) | 11.8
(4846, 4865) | 11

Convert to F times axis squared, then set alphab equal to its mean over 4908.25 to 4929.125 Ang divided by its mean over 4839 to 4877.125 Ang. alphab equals 1.1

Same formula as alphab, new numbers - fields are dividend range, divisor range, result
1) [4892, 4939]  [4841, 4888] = 1.12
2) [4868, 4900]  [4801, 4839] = 0.94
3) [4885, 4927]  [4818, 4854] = 1.01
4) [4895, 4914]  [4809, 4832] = 1.03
